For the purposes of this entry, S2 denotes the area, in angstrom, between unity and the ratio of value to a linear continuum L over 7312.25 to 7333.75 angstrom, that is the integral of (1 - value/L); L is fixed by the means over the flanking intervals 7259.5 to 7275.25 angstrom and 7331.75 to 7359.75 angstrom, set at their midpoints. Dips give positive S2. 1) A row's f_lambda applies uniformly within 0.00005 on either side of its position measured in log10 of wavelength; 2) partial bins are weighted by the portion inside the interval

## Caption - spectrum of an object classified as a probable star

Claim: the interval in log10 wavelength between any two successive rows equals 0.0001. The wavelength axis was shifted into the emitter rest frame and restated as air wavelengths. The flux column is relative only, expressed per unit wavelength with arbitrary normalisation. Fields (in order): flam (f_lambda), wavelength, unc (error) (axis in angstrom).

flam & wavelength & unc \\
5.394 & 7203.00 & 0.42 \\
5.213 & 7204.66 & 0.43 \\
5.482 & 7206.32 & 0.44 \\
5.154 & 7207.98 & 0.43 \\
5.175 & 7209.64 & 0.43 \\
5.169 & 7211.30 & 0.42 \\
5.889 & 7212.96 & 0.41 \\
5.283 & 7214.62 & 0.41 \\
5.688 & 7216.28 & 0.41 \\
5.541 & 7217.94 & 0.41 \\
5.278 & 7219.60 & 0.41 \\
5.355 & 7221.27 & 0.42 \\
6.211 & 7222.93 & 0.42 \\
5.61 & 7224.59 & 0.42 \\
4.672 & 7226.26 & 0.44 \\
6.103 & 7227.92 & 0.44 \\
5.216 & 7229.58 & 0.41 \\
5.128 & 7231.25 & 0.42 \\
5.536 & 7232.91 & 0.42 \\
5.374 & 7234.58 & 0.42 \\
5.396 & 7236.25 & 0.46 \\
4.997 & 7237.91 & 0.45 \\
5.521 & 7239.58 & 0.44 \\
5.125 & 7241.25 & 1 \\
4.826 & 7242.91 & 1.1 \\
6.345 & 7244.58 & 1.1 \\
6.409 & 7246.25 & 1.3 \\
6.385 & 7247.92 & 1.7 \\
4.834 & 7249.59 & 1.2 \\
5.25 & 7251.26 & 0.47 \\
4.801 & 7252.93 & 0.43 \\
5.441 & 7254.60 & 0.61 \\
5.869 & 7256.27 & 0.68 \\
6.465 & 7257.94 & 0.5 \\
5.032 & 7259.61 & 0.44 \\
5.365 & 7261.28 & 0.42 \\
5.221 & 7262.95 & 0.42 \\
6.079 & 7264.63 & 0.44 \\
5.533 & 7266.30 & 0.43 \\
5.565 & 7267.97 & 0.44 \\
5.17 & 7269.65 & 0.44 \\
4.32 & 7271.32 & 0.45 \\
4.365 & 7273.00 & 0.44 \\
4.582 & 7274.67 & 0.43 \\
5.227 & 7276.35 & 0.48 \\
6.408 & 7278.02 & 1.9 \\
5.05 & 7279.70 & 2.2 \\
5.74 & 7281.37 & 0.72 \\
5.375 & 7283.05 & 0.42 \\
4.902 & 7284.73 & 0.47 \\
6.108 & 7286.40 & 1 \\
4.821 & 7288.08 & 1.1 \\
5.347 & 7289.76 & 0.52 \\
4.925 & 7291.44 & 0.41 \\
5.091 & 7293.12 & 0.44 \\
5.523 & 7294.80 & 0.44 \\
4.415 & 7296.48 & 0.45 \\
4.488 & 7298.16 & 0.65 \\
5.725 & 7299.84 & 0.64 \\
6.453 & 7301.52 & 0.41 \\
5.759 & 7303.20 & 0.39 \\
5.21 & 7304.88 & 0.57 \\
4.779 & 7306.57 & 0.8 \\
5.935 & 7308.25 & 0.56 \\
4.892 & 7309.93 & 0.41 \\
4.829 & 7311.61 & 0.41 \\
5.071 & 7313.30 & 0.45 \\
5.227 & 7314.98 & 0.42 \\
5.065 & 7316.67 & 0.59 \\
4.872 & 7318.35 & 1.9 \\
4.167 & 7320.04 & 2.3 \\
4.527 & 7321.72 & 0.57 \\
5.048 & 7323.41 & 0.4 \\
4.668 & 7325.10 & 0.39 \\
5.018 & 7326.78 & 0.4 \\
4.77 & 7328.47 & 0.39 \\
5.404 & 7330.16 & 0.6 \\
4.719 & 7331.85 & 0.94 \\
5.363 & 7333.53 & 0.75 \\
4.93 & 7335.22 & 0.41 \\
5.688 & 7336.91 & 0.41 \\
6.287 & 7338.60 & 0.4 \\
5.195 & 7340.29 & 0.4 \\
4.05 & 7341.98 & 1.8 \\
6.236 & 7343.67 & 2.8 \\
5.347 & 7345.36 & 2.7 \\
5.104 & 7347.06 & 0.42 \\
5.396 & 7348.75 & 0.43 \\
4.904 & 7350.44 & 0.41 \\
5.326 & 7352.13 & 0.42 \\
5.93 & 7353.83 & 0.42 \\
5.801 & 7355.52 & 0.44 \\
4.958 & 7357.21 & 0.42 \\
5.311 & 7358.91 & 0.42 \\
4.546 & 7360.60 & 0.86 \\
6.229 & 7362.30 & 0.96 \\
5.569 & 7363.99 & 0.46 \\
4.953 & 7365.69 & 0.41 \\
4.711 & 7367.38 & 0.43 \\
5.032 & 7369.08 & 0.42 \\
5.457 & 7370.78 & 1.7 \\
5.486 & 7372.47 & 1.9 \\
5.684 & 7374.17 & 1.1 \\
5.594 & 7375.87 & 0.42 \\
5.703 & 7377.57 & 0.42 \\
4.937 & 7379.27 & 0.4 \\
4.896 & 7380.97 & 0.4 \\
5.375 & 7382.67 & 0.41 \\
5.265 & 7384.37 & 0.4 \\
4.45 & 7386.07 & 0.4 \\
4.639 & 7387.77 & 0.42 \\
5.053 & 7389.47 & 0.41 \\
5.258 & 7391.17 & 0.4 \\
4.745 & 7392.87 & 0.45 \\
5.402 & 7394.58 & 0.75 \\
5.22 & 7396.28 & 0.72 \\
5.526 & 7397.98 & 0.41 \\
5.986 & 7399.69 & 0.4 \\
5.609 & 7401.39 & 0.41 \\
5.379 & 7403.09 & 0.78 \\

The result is 1.5 angstrom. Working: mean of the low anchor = 5.14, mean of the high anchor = 5.34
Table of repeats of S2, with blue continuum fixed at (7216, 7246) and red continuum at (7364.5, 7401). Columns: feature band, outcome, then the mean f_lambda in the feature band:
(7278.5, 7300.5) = 0.6 angstrom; 5.21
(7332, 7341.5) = -0.2 angstrom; 5.38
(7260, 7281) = 0.6 angstrom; 5.25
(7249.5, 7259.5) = -0.1 angstrom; 5.46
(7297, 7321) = 0.8 angstrom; 5.16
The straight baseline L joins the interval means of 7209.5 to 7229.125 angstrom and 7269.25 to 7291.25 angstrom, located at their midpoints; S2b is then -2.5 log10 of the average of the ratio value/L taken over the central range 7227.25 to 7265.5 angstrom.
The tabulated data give -0.03 mag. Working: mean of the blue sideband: 5.51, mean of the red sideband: 5.18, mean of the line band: 5.51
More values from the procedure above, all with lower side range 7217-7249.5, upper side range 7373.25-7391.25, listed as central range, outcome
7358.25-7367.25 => -0.014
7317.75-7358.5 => 0.023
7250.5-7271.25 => 0.001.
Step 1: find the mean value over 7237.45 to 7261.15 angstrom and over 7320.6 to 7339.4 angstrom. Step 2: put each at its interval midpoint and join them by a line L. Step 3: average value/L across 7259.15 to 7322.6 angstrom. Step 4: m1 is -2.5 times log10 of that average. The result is 0.03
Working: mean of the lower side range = 5.53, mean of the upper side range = 5.11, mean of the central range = 5.19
